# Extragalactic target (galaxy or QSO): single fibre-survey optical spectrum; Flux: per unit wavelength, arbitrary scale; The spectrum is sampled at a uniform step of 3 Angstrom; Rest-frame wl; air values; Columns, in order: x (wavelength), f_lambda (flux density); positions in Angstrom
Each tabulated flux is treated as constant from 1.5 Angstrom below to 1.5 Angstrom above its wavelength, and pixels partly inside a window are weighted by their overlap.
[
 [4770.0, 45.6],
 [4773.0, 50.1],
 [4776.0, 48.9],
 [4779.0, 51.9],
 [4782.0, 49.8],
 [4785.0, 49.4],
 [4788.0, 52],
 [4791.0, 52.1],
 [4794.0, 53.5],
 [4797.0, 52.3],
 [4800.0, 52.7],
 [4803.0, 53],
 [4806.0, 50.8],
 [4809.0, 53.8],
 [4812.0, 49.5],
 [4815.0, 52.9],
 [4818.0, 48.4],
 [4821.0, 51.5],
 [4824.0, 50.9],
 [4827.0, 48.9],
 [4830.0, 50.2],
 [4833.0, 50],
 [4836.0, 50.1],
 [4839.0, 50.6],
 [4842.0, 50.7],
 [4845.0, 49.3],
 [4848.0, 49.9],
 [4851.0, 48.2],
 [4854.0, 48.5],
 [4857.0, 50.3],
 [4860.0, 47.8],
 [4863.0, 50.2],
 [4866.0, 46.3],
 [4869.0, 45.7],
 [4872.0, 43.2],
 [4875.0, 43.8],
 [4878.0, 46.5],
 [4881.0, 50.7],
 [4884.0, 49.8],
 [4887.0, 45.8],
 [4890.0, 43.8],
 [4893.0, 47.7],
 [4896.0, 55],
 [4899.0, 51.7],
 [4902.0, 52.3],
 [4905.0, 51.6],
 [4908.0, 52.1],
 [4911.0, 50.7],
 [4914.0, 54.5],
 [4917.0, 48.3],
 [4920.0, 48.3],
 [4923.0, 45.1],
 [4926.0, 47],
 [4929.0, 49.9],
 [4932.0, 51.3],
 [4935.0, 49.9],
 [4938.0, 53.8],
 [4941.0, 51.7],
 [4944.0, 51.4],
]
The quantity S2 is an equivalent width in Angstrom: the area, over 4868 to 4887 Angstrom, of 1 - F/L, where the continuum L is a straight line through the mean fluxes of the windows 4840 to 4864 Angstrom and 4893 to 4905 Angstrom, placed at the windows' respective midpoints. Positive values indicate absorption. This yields 1.6 Angstrom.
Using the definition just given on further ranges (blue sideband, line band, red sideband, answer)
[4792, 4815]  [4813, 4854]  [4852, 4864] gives 0.4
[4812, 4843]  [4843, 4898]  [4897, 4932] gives 2.6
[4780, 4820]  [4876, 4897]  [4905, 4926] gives 0.8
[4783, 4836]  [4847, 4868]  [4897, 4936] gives 0.9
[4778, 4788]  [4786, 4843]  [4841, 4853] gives -1.4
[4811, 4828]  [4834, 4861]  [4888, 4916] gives 0.6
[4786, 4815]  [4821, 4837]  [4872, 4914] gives 0.4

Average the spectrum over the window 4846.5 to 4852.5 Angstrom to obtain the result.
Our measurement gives 49.1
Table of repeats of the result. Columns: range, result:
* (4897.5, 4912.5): 51.7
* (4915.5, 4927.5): 47.2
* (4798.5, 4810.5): 52.6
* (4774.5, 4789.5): 50.4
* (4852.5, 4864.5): 49.2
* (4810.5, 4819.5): 50.3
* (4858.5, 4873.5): 46.6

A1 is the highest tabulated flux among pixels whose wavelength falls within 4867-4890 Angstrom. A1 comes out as 50.7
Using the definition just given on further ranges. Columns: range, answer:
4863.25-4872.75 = 46.3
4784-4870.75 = 53.8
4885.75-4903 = 55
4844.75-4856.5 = 49.9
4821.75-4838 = 50.9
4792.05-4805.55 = 53.5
